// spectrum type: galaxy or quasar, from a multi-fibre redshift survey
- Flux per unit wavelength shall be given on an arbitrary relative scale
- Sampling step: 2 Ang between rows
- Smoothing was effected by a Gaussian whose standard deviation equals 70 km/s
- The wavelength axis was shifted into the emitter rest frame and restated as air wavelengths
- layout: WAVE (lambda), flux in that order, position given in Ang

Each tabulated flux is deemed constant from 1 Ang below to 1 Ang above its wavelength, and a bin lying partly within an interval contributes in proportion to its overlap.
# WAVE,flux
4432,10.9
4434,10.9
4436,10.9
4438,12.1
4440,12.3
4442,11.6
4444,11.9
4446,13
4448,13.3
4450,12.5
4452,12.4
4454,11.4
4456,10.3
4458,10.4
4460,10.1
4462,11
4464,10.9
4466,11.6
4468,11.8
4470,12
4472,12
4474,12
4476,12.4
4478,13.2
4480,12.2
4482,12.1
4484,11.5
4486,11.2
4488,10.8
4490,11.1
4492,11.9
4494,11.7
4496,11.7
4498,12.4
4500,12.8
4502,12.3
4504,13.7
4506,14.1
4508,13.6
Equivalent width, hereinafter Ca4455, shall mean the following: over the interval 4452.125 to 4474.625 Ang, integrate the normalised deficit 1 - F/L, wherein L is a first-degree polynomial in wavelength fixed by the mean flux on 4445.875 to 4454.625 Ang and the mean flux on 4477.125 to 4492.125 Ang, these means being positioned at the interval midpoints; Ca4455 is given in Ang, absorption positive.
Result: 1.8 Ang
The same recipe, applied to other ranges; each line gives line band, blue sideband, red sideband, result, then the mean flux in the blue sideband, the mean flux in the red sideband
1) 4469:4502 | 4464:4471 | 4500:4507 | 1.36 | 11.7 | 13.3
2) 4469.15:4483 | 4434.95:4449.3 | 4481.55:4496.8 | -0.72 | 12.2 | 11.5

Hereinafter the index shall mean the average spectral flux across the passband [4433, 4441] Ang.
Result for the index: 11.6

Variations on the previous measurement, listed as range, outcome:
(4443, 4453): 12.6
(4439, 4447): 12.2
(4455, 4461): 10.3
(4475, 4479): 12.8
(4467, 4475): 11.9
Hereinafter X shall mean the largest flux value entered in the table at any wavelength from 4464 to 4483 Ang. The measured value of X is 13.2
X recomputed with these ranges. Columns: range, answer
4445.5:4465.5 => 13.3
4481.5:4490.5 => 12.1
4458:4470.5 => 12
